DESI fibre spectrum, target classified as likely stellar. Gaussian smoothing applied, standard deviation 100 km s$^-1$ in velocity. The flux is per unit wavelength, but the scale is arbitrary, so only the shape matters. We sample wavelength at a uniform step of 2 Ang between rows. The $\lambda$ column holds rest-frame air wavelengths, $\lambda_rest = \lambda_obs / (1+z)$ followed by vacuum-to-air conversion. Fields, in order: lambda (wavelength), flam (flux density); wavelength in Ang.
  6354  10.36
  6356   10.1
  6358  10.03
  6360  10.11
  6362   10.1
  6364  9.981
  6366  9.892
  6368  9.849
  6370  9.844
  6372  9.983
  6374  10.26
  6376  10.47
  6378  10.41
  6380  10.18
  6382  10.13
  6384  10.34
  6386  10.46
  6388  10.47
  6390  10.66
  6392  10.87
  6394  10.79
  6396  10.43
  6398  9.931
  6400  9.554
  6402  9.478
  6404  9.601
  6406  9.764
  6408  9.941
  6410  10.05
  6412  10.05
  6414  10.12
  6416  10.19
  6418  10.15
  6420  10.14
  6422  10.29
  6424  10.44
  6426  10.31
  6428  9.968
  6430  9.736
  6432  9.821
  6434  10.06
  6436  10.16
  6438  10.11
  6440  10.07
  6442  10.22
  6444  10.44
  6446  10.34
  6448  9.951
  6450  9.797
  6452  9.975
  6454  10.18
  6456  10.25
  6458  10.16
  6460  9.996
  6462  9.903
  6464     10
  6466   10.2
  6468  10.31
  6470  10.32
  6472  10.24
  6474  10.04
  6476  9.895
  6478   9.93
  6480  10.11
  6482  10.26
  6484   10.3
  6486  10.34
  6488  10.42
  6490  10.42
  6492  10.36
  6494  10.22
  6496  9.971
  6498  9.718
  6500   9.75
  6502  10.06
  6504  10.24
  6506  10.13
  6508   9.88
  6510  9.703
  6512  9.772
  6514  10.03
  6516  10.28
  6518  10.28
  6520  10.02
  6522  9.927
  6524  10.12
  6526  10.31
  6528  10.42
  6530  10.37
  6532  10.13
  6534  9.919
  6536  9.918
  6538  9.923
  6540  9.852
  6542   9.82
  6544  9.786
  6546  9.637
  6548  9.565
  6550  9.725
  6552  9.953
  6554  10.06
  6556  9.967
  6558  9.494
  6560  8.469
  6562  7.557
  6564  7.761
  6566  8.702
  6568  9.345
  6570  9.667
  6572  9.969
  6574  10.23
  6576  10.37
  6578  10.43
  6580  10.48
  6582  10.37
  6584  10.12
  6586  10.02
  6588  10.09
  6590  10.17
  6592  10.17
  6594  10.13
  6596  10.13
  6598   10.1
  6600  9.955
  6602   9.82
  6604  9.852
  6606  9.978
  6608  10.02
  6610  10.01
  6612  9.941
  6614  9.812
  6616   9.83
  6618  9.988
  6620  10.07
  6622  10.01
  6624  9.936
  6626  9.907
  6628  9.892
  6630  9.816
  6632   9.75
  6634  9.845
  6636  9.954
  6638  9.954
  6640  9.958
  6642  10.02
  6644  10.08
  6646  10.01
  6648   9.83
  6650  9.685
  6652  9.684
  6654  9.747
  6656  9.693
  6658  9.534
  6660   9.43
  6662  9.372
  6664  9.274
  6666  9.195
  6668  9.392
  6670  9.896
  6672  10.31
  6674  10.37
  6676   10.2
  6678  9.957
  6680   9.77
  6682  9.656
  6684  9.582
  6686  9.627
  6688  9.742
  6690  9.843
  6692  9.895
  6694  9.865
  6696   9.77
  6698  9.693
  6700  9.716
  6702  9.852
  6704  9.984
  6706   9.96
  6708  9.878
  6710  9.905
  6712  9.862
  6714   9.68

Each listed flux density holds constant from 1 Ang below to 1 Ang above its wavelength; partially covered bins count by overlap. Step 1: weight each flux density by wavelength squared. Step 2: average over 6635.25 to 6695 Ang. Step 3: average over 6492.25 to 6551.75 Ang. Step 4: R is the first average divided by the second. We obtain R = 1.02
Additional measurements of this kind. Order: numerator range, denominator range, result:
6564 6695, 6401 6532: 1.03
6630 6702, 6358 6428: 1.05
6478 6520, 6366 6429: 1.03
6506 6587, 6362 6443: 1.01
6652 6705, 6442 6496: 1.02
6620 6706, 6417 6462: 1.04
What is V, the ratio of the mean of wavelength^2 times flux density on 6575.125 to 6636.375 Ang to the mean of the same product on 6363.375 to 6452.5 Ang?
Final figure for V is 1.1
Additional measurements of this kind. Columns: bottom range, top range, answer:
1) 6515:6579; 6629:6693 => 1.04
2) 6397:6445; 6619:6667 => 1.04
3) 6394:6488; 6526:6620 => 1.02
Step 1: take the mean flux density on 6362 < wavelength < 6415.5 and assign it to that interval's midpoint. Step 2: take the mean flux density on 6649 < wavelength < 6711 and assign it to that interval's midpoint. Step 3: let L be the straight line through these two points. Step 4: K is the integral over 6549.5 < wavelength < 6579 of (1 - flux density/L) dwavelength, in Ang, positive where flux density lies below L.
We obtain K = 1.4 Ang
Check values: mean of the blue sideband 10.1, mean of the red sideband 9.76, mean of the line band 9.44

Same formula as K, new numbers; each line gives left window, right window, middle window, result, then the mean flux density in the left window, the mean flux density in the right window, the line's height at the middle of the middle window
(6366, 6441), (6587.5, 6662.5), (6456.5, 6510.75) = -0.3 Ang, 10.1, 9.9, 10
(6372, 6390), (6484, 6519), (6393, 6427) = 0.7 Ang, 10.3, 10.1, 10.3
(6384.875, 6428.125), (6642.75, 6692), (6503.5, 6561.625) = 0.4 Ang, 10.2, 9.75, 9.97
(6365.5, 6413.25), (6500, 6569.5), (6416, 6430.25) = -0.2 Ang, 10.1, 9.74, 10.1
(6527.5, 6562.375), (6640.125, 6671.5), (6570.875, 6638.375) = -2.3 Ang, 9.73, 9.67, 9.7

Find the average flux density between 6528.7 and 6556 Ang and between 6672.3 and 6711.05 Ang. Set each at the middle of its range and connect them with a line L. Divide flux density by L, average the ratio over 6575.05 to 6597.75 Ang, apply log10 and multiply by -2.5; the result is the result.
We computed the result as -0.04 mag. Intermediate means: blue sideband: 9.91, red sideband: 9.86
